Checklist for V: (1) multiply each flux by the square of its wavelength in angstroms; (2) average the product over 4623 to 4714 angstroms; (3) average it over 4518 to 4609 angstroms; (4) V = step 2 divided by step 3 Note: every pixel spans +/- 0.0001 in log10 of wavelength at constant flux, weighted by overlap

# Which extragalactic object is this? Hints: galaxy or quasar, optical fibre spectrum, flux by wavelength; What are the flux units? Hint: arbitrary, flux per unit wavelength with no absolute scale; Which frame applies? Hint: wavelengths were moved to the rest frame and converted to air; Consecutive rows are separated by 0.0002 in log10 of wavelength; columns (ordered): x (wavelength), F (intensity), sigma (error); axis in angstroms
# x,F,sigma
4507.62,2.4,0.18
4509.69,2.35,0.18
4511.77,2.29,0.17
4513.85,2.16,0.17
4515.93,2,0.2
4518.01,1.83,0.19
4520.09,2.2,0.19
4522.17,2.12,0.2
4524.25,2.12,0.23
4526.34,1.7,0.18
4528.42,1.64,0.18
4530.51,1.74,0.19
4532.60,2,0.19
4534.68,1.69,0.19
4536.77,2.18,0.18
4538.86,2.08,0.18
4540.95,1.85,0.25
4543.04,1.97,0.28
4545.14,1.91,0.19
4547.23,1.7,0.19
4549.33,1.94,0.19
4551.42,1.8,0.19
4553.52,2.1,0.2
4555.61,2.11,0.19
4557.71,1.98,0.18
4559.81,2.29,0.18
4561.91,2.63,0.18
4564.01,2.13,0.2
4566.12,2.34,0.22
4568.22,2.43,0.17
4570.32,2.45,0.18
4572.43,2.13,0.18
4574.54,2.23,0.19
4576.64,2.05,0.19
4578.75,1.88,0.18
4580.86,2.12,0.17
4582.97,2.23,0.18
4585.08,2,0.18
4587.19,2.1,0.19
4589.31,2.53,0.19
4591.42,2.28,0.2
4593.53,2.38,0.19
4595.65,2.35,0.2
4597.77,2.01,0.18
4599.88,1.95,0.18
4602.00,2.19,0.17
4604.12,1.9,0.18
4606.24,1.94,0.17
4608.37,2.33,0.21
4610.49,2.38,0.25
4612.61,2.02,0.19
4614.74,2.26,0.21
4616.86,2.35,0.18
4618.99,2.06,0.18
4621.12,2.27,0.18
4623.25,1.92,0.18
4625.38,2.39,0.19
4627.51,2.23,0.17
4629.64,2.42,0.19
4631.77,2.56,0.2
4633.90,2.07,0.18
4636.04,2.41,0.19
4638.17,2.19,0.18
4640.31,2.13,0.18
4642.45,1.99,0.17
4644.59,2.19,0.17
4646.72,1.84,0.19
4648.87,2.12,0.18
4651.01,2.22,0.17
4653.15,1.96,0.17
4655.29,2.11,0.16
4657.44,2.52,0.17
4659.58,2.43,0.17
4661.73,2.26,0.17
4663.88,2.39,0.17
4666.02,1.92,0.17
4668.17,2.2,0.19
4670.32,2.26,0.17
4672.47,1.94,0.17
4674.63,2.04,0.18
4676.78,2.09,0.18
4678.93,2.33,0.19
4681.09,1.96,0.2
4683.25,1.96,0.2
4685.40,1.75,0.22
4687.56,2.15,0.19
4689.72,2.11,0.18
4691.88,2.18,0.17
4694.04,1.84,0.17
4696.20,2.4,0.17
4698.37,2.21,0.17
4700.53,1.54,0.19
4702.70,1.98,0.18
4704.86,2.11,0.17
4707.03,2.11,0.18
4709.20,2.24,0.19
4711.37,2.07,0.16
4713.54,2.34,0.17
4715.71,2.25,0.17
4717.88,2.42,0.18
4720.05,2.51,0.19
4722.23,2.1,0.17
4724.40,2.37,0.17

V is 1.08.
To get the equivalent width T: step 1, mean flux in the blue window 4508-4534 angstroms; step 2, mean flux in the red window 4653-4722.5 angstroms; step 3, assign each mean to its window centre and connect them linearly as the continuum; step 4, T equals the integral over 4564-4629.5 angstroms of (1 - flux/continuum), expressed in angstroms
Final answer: -3.7 angstroms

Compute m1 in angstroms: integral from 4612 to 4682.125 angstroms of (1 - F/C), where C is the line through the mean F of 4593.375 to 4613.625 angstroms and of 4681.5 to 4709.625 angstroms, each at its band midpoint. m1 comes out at -3.20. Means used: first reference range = 2.13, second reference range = 2.04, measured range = 2.18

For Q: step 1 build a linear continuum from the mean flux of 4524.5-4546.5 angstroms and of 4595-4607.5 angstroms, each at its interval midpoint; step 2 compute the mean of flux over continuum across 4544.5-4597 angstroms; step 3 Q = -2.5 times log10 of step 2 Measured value -0.10 mag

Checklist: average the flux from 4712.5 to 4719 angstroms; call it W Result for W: 2.34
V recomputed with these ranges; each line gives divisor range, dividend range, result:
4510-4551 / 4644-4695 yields 1.15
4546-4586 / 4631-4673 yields 1.06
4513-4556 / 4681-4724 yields 1.17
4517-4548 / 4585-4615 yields 1.17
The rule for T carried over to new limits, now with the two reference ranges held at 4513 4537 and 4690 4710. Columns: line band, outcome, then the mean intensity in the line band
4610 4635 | -2.9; 2.24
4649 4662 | -1.3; 2.24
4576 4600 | -2.2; 2.17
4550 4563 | -1.2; 2.15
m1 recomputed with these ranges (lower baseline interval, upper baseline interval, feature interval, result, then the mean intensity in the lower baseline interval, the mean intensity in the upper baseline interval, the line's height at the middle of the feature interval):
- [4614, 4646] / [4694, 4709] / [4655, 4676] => -0.67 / 2.23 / 2.05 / 2.14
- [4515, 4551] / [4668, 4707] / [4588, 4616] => -3.02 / 1.92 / 2.06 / 1.98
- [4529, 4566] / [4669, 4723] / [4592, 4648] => -3.29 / 2.01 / 2.12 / 2.06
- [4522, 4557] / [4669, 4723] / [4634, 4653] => -0.70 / 1.92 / 2.12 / 2.05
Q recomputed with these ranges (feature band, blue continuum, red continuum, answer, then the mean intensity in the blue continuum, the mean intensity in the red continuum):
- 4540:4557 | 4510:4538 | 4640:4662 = 0.05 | 1.98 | 2.16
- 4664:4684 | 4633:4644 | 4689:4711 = 0.01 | 2.16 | 2.07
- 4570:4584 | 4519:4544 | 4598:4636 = -0.03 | 1.94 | 2.19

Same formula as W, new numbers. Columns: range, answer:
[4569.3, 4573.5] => 2.28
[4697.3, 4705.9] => 1.96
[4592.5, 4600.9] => 2.17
